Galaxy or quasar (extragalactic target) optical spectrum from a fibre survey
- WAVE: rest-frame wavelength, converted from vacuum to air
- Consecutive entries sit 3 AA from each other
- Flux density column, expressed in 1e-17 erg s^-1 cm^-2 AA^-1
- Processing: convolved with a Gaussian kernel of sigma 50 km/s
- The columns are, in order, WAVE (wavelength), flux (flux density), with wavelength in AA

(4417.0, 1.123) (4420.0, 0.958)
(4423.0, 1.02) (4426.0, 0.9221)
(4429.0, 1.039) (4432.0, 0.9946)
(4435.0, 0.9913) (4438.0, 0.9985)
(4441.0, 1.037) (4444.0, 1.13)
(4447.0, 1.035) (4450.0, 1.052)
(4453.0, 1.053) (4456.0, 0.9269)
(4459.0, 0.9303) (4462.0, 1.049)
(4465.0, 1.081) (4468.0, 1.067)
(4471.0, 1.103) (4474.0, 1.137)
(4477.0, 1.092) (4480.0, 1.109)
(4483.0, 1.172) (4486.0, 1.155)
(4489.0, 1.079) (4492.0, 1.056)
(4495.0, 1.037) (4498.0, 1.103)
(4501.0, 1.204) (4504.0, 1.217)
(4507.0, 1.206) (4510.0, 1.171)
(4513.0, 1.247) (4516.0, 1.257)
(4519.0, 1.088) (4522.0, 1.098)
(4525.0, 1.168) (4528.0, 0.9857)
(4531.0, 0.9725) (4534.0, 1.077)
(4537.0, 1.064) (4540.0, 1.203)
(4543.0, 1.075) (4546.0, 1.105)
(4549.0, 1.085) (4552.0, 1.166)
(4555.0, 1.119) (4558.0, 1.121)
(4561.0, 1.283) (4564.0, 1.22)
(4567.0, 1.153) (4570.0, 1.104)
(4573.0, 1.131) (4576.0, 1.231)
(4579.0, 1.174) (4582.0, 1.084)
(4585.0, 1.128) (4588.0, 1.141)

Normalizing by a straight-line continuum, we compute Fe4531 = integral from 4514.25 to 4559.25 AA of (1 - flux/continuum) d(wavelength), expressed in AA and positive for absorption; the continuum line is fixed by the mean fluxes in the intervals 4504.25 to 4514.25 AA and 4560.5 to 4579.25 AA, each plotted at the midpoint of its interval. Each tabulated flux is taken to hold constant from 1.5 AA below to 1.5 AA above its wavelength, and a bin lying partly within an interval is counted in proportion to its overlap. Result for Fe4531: 3.4 AA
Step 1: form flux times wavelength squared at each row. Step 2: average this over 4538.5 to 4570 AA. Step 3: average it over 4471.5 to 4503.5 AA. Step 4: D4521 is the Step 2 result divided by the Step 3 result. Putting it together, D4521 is 1.1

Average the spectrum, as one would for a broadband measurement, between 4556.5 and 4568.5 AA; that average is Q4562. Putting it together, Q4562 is 1.19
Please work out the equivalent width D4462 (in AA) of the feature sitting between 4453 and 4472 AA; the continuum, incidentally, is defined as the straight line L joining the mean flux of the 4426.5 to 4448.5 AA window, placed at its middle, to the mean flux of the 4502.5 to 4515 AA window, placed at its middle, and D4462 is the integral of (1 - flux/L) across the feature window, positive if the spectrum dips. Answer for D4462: 1.2 AA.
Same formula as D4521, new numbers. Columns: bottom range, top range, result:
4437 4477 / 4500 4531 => 1.13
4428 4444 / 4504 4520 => 1.21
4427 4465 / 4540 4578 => 1.19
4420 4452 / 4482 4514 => 1.16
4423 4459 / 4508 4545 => 1.15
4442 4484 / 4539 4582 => 1.13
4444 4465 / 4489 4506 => 1.12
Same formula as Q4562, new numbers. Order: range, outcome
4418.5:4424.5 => 0.989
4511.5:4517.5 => 1.25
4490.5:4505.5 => 1.12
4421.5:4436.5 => 0.993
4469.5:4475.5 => 1.12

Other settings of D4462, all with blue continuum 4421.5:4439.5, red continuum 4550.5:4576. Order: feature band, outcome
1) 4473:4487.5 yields -1.0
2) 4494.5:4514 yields -1.5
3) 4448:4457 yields 0.1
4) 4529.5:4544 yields 0.7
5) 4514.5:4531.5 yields 0.2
